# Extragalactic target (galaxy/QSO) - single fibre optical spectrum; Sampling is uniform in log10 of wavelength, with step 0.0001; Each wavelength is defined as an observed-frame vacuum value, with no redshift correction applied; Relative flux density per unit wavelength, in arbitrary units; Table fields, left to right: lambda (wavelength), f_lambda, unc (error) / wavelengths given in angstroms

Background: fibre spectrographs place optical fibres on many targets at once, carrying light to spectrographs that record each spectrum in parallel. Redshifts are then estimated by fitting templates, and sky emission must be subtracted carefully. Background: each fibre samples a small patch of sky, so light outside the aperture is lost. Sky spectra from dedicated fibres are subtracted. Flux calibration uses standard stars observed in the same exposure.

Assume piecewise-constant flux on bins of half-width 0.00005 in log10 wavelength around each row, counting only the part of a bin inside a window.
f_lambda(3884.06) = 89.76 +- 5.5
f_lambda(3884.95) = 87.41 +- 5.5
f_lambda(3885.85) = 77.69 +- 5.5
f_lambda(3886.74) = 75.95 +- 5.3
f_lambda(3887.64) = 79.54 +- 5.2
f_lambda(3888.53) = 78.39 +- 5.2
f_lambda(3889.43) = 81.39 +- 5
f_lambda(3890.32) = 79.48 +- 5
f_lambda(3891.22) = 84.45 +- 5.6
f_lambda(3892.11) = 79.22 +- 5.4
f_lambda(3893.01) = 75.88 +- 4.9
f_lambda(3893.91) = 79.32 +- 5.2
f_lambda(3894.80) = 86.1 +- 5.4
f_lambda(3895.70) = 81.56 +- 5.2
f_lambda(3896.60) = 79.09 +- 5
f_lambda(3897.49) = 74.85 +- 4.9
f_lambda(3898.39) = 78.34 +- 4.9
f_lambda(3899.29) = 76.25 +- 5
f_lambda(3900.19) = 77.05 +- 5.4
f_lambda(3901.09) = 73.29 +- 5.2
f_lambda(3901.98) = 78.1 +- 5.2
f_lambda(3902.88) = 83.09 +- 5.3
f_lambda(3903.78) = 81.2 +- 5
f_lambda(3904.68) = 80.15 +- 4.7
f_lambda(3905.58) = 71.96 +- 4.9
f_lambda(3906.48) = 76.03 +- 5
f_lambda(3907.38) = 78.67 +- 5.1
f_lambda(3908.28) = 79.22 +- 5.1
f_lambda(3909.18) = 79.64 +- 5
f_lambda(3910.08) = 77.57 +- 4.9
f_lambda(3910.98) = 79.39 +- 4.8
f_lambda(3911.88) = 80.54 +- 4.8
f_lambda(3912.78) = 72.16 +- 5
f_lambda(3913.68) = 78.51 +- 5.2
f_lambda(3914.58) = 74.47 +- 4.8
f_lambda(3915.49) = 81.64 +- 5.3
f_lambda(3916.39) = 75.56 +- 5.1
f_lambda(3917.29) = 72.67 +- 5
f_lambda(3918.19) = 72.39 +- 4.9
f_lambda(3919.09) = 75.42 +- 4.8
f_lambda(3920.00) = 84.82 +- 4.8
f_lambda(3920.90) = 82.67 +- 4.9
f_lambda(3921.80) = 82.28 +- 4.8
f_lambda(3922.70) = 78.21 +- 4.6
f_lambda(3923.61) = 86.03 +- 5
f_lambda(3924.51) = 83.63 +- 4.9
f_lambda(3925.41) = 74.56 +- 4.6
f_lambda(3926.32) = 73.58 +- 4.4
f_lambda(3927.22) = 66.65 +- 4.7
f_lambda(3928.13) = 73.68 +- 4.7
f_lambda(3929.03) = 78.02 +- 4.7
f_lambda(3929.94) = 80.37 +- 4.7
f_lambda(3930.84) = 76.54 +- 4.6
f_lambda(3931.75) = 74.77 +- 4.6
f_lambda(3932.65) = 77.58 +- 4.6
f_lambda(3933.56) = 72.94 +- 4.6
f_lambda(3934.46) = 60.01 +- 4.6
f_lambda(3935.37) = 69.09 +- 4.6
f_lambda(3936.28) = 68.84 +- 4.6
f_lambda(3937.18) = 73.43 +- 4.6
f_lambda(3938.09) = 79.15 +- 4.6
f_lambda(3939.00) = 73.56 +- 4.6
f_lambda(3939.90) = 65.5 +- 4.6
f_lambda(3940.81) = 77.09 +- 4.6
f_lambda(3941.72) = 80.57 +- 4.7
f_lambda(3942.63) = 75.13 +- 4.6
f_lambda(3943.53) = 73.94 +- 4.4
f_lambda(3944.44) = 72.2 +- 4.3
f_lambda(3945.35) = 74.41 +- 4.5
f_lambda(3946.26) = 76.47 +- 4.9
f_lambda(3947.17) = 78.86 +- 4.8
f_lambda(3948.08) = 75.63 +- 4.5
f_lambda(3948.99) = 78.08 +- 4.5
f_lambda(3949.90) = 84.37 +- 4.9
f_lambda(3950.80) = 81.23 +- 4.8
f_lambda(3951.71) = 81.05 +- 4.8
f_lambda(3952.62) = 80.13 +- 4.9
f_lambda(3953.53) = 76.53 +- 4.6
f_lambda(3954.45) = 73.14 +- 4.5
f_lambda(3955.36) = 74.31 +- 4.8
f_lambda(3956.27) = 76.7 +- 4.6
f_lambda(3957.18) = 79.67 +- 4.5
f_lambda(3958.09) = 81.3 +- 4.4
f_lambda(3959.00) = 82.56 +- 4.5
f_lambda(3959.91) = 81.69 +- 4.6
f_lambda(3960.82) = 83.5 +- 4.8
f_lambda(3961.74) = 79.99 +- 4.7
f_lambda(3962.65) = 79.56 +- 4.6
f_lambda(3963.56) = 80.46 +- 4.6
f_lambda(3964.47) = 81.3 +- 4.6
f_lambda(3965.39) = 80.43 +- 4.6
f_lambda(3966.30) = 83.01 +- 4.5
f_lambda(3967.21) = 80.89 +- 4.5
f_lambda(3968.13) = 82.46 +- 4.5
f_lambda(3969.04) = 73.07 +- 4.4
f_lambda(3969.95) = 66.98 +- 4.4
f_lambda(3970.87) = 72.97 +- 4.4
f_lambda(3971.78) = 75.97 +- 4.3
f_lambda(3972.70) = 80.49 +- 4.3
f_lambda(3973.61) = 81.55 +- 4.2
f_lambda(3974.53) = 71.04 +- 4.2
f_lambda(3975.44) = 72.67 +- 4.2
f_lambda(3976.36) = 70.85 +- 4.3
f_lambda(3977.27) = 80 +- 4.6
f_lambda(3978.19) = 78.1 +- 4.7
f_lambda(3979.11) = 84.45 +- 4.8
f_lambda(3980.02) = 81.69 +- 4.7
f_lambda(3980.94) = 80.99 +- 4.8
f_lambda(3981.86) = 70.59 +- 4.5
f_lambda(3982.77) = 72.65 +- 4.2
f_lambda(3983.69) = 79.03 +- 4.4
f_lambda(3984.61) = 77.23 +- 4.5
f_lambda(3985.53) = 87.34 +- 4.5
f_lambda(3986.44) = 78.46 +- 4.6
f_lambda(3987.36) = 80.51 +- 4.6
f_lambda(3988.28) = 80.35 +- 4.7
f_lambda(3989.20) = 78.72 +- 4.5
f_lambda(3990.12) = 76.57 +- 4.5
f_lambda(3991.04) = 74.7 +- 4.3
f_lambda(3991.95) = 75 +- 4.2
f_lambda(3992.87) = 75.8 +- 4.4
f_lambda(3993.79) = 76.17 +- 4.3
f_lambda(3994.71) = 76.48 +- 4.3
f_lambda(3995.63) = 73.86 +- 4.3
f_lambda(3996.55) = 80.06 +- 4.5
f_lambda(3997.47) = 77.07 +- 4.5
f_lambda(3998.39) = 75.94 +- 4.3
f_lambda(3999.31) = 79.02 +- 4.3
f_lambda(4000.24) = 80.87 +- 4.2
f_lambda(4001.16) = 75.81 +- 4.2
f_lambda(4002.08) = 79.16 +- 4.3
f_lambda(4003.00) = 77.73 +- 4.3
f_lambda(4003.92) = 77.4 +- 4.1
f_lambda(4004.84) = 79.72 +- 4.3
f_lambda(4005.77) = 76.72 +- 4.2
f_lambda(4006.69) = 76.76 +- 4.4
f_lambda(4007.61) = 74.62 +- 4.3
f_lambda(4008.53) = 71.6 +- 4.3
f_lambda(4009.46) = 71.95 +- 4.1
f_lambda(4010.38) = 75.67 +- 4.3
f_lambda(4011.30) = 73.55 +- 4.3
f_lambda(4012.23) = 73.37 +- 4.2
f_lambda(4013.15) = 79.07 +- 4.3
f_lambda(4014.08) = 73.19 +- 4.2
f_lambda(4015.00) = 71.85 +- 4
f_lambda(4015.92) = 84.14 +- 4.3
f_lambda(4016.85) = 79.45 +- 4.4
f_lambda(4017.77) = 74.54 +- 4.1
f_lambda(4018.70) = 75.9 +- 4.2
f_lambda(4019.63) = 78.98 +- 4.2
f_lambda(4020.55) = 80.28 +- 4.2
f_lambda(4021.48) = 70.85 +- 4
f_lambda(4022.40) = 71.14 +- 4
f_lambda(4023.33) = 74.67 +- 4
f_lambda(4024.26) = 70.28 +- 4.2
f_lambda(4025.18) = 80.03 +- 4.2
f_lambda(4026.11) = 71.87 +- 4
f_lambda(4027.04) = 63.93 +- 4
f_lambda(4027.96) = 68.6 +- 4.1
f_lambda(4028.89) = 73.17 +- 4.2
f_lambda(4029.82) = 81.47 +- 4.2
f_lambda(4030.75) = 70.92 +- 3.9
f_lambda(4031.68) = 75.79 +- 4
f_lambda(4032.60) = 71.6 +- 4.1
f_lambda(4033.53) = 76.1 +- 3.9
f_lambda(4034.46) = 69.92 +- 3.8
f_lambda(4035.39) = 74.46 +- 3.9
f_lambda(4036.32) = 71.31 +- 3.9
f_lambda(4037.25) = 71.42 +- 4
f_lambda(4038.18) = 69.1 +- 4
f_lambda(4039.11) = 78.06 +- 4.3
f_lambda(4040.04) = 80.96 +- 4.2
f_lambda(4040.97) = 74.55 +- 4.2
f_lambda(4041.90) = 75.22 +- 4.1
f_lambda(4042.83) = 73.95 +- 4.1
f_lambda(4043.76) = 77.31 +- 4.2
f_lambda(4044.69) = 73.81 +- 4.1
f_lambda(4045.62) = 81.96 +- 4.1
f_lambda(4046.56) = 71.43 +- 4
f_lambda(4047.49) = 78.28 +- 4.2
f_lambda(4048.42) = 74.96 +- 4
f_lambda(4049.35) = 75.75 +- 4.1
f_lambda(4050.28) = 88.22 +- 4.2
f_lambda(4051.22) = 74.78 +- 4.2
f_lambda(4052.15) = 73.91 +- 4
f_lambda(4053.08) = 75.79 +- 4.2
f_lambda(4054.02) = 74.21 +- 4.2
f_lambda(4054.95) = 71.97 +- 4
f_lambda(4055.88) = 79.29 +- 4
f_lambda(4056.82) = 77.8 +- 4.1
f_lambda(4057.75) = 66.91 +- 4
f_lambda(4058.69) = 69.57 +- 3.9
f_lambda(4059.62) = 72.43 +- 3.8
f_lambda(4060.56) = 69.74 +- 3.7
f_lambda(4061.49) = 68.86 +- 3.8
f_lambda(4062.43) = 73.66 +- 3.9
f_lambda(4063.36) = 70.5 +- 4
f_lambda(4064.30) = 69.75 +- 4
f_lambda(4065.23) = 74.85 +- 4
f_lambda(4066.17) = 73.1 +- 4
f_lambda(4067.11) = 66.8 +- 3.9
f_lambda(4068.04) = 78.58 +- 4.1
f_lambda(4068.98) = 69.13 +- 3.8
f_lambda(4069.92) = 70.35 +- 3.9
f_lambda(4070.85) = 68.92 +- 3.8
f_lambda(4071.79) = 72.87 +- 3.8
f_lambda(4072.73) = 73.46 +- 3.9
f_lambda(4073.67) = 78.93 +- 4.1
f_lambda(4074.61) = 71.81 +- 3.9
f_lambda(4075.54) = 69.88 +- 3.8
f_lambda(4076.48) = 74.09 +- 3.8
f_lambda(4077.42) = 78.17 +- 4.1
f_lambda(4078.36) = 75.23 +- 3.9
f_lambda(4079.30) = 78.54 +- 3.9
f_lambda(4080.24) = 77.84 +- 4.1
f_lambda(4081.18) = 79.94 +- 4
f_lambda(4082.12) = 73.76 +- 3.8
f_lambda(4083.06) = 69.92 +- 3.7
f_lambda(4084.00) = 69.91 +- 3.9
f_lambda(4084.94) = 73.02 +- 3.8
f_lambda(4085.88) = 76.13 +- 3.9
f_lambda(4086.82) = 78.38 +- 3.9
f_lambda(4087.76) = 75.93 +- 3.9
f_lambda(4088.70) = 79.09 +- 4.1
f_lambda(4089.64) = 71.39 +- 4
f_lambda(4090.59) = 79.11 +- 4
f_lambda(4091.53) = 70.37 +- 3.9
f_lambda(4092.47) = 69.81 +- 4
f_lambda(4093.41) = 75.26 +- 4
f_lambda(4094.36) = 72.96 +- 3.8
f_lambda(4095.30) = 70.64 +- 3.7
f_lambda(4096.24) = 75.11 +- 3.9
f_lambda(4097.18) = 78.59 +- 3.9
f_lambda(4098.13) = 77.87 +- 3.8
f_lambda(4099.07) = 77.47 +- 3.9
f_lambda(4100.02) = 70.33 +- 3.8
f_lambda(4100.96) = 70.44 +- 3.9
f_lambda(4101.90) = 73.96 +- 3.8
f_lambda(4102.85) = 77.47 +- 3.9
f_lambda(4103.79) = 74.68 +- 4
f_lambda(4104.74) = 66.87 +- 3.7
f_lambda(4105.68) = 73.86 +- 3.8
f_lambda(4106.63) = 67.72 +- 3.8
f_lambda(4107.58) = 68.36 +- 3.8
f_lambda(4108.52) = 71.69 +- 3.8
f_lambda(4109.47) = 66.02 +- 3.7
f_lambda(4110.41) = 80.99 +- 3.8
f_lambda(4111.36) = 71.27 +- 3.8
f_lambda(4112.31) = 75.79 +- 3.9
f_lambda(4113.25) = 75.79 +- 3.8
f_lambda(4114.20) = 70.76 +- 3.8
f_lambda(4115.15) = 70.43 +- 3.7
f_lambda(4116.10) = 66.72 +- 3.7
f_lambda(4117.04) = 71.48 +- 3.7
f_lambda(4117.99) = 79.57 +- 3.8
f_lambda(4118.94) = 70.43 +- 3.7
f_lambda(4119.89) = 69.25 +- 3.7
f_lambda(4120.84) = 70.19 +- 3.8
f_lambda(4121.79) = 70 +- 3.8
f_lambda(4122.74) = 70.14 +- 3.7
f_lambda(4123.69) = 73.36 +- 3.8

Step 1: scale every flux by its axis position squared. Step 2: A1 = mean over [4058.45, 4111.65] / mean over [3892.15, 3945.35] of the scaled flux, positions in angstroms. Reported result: 1.0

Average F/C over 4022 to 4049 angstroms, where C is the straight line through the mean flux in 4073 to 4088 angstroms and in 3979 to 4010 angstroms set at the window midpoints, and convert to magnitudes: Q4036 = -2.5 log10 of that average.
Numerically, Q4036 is 0.03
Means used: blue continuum 77.4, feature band 74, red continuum 75.1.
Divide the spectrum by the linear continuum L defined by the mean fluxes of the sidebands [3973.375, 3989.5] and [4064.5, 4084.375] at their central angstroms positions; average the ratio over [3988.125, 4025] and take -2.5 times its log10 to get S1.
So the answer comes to 0.01 mag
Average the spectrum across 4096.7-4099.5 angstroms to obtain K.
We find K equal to 78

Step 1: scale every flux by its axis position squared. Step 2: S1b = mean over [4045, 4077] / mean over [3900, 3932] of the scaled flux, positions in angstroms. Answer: 1.02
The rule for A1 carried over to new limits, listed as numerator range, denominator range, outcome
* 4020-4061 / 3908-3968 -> 1.01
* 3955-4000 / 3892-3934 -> 1.04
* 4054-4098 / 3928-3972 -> 1.02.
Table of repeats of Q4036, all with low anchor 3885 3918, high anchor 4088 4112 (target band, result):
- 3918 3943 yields 0.028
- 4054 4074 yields 0.029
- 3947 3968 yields -0.040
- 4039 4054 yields -0.029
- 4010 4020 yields -0.012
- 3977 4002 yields -0.027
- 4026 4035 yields 0.039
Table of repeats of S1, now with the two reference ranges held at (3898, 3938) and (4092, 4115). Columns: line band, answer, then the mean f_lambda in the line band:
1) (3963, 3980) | -0.030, 77.7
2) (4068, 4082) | -0.011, 74.3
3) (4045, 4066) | -0.004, 74.3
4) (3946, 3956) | -0.031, 78.2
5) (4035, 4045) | -0.005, 74.6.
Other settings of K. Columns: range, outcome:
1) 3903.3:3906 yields 77.8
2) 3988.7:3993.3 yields 76.3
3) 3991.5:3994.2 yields 75.6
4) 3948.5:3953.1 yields 81.1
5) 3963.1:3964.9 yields 81.1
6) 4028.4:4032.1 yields 75.1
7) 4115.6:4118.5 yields 72.6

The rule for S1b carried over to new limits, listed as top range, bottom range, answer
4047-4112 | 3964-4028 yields 1.00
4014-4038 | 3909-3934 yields 1.01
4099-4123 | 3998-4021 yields 0.99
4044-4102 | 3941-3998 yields 1.00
